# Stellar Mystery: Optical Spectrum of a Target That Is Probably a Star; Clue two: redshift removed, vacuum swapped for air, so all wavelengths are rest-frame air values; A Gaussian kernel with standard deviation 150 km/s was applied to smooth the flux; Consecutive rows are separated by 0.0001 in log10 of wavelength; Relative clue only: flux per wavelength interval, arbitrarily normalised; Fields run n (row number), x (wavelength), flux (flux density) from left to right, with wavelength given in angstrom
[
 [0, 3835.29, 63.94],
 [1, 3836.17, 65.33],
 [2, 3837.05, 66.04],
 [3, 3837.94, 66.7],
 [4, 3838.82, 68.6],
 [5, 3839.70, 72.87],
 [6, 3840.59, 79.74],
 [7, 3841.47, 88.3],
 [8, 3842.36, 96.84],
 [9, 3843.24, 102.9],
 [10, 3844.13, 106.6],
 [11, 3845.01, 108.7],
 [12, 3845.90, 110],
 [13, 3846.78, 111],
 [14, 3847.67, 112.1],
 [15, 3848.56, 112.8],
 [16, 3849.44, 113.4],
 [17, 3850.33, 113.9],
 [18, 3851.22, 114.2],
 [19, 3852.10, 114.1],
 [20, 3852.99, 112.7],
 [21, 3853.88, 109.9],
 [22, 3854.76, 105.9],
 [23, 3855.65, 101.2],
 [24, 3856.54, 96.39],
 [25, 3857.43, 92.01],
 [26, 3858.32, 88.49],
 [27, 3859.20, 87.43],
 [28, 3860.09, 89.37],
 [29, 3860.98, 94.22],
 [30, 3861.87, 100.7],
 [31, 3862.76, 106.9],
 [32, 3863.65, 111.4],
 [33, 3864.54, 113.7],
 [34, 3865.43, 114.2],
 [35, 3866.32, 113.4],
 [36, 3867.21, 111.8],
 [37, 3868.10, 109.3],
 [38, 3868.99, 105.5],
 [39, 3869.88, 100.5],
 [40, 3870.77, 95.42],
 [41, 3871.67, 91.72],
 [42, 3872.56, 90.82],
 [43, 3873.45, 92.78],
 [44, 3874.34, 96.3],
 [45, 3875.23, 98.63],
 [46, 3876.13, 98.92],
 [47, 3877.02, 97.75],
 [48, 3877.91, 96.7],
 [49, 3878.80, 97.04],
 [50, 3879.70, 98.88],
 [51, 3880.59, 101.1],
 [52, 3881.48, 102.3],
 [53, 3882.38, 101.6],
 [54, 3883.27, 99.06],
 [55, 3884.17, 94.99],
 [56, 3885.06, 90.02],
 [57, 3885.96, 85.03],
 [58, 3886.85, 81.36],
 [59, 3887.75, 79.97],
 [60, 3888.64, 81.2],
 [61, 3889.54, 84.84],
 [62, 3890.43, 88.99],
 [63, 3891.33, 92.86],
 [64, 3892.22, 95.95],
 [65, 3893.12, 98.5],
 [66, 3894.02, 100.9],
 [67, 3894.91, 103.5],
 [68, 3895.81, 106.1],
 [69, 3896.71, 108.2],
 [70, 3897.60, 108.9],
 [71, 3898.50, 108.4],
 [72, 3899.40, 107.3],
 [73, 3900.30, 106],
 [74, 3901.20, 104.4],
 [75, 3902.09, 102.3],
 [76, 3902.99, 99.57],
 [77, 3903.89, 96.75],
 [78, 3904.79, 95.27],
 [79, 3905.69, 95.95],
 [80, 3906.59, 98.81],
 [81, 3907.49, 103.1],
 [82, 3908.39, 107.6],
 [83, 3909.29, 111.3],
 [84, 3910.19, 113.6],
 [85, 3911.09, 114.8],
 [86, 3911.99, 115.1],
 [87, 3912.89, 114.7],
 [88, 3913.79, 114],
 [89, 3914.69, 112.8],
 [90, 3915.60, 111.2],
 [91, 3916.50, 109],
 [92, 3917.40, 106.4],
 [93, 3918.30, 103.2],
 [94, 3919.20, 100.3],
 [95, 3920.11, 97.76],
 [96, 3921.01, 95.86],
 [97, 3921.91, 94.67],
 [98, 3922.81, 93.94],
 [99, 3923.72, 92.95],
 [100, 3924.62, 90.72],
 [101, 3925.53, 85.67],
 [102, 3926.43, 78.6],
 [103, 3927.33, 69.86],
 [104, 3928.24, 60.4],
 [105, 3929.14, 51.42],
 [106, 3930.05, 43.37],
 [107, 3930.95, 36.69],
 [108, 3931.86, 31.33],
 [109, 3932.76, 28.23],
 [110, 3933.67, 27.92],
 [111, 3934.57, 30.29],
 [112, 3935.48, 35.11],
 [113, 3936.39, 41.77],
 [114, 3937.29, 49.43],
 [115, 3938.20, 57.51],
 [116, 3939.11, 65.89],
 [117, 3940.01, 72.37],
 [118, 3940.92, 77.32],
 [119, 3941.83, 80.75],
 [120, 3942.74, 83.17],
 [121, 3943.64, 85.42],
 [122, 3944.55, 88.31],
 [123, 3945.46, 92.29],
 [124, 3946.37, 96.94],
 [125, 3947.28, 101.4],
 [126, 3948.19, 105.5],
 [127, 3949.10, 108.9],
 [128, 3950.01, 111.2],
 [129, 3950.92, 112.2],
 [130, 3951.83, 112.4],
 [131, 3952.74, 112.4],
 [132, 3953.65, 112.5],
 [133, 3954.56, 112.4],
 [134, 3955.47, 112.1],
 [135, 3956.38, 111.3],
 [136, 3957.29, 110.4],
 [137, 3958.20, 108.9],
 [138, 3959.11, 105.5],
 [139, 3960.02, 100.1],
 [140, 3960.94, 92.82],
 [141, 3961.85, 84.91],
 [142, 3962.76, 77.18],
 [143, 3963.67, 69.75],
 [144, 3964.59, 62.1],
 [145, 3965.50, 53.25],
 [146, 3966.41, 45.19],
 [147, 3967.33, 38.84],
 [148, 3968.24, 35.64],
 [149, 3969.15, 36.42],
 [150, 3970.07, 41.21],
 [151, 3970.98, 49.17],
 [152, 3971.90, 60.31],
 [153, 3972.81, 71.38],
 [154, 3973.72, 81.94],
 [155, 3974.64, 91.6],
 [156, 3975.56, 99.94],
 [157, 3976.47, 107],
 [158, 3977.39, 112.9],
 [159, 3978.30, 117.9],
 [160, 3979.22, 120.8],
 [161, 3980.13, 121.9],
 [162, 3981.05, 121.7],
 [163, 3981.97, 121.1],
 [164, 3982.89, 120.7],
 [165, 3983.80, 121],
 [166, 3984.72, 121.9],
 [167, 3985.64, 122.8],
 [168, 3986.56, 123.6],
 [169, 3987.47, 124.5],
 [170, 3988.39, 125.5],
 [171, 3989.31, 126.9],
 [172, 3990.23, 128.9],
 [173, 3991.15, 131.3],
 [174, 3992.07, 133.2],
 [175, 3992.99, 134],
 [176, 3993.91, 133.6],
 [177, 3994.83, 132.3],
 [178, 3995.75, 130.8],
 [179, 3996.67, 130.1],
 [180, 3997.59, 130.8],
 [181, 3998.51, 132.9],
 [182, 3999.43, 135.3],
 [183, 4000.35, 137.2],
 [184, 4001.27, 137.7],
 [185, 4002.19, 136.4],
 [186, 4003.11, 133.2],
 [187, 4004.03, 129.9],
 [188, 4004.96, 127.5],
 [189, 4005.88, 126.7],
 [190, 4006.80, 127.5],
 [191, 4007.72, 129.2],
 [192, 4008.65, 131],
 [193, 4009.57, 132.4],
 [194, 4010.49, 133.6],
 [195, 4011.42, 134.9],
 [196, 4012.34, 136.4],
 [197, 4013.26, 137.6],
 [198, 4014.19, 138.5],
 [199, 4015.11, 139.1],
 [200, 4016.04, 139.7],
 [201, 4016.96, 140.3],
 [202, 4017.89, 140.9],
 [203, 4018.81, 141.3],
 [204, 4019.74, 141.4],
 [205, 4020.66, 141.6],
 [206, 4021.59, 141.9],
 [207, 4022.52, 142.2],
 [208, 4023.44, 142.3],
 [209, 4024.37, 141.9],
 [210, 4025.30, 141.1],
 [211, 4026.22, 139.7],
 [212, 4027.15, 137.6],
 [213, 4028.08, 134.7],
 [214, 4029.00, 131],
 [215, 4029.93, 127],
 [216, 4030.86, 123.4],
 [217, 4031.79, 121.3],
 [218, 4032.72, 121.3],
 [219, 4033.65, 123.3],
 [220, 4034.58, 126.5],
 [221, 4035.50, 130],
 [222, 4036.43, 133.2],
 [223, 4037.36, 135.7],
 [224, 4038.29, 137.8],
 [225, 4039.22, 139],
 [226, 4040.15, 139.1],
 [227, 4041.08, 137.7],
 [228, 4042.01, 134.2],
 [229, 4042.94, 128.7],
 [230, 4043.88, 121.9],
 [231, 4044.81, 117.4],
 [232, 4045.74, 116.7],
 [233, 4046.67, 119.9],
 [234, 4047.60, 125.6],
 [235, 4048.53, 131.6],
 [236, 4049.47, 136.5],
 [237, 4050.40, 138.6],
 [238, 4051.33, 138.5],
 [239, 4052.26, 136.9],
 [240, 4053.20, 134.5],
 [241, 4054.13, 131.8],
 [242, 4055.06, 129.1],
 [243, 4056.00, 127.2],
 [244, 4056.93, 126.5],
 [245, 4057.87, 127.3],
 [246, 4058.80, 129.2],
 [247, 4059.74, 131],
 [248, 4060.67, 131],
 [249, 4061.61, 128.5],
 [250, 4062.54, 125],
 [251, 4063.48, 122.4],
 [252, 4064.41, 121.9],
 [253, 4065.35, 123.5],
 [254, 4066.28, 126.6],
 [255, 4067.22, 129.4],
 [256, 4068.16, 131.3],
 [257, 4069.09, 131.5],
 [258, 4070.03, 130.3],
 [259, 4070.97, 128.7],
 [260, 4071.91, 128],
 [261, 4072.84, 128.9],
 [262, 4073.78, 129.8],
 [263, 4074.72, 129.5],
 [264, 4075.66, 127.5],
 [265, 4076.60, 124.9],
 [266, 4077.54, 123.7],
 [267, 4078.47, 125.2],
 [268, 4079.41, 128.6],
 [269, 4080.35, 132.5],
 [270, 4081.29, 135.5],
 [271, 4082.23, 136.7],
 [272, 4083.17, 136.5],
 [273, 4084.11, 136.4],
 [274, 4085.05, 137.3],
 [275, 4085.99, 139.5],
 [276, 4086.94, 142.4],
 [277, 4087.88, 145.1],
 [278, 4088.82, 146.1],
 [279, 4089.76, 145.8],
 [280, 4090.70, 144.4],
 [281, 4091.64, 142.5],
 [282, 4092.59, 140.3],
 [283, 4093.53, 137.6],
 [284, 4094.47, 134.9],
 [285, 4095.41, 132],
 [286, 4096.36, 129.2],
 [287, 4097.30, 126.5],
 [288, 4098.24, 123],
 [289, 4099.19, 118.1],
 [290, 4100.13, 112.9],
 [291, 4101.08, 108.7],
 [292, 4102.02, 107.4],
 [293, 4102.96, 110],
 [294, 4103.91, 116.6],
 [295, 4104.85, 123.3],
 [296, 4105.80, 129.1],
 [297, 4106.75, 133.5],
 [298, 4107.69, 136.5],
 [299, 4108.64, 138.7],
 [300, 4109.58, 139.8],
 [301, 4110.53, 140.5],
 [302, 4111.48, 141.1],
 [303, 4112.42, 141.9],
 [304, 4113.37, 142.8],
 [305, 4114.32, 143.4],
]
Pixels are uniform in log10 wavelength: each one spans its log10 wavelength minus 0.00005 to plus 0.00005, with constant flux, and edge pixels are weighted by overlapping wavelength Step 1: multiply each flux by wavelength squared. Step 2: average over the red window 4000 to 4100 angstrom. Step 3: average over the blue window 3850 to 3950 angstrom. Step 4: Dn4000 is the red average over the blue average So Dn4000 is 1.5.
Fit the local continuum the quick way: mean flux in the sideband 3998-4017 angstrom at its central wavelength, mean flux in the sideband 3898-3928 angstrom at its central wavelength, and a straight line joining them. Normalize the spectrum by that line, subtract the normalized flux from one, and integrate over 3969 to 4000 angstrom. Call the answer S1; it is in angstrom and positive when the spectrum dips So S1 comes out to 3.5 angstrom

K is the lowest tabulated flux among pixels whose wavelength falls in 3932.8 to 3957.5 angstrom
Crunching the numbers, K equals 27.92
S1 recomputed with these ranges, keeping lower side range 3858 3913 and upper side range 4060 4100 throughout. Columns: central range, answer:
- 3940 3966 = 3.7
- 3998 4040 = -4.4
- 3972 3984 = 0.9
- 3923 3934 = 4.9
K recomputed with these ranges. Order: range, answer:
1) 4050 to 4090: 121.9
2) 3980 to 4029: 120.7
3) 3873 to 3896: 79.97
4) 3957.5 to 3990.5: 35.64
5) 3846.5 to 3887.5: 81.36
